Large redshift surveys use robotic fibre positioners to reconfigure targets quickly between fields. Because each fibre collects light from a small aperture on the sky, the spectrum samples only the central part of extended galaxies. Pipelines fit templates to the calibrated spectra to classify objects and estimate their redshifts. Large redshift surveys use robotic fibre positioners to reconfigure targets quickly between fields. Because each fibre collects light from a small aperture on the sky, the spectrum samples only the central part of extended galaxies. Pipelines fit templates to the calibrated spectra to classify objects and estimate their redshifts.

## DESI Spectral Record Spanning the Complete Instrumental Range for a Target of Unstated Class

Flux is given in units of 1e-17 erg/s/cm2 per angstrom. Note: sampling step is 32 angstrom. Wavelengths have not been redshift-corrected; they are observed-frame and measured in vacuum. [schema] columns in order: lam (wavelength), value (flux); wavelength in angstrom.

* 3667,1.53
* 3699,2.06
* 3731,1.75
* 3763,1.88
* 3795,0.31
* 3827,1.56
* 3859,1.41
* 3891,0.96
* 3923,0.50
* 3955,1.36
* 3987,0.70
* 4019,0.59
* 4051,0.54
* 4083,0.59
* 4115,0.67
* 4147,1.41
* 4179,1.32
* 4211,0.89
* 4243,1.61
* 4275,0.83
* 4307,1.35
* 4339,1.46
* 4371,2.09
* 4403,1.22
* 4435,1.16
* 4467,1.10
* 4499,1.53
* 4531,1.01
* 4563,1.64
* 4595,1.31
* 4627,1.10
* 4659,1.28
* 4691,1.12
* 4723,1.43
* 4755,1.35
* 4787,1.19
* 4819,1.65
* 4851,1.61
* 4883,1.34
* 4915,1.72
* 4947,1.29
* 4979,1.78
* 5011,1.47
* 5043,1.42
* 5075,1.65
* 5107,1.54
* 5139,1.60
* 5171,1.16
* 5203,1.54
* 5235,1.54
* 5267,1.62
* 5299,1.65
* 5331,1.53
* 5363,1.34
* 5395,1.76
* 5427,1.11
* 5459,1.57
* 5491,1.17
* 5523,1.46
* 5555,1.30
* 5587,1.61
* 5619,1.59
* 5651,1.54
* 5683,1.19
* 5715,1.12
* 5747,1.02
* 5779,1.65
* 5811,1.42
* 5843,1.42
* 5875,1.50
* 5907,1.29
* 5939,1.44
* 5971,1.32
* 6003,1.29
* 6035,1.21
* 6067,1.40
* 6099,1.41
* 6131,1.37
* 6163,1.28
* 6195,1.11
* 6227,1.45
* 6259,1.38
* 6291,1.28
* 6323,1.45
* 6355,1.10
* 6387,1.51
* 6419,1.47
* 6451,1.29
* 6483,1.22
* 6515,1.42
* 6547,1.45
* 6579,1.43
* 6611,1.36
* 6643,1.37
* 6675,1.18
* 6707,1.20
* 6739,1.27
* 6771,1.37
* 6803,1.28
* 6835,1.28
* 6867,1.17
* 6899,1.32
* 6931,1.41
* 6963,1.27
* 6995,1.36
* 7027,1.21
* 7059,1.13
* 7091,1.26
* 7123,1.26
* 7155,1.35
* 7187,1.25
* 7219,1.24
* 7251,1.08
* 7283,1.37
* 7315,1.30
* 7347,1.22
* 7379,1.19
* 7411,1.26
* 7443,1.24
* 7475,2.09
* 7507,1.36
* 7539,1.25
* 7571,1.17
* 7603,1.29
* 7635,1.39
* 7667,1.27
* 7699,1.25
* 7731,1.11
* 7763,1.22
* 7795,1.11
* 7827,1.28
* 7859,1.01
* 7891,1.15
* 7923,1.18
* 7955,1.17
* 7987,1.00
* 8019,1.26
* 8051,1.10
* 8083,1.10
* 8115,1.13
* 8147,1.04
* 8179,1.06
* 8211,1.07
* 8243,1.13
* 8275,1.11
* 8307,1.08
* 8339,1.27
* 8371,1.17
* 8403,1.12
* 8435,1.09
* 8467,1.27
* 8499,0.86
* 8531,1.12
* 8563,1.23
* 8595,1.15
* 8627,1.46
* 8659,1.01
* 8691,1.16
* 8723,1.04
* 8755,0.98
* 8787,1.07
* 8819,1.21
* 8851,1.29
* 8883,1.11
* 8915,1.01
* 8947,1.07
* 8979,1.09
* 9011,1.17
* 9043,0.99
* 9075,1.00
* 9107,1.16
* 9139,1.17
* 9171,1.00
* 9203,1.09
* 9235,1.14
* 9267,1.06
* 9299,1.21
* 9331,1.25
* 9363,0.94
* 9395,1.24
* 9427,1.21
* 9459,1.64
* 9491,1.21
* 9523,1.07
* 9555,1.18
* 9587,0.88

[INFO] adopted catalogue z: 0.138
